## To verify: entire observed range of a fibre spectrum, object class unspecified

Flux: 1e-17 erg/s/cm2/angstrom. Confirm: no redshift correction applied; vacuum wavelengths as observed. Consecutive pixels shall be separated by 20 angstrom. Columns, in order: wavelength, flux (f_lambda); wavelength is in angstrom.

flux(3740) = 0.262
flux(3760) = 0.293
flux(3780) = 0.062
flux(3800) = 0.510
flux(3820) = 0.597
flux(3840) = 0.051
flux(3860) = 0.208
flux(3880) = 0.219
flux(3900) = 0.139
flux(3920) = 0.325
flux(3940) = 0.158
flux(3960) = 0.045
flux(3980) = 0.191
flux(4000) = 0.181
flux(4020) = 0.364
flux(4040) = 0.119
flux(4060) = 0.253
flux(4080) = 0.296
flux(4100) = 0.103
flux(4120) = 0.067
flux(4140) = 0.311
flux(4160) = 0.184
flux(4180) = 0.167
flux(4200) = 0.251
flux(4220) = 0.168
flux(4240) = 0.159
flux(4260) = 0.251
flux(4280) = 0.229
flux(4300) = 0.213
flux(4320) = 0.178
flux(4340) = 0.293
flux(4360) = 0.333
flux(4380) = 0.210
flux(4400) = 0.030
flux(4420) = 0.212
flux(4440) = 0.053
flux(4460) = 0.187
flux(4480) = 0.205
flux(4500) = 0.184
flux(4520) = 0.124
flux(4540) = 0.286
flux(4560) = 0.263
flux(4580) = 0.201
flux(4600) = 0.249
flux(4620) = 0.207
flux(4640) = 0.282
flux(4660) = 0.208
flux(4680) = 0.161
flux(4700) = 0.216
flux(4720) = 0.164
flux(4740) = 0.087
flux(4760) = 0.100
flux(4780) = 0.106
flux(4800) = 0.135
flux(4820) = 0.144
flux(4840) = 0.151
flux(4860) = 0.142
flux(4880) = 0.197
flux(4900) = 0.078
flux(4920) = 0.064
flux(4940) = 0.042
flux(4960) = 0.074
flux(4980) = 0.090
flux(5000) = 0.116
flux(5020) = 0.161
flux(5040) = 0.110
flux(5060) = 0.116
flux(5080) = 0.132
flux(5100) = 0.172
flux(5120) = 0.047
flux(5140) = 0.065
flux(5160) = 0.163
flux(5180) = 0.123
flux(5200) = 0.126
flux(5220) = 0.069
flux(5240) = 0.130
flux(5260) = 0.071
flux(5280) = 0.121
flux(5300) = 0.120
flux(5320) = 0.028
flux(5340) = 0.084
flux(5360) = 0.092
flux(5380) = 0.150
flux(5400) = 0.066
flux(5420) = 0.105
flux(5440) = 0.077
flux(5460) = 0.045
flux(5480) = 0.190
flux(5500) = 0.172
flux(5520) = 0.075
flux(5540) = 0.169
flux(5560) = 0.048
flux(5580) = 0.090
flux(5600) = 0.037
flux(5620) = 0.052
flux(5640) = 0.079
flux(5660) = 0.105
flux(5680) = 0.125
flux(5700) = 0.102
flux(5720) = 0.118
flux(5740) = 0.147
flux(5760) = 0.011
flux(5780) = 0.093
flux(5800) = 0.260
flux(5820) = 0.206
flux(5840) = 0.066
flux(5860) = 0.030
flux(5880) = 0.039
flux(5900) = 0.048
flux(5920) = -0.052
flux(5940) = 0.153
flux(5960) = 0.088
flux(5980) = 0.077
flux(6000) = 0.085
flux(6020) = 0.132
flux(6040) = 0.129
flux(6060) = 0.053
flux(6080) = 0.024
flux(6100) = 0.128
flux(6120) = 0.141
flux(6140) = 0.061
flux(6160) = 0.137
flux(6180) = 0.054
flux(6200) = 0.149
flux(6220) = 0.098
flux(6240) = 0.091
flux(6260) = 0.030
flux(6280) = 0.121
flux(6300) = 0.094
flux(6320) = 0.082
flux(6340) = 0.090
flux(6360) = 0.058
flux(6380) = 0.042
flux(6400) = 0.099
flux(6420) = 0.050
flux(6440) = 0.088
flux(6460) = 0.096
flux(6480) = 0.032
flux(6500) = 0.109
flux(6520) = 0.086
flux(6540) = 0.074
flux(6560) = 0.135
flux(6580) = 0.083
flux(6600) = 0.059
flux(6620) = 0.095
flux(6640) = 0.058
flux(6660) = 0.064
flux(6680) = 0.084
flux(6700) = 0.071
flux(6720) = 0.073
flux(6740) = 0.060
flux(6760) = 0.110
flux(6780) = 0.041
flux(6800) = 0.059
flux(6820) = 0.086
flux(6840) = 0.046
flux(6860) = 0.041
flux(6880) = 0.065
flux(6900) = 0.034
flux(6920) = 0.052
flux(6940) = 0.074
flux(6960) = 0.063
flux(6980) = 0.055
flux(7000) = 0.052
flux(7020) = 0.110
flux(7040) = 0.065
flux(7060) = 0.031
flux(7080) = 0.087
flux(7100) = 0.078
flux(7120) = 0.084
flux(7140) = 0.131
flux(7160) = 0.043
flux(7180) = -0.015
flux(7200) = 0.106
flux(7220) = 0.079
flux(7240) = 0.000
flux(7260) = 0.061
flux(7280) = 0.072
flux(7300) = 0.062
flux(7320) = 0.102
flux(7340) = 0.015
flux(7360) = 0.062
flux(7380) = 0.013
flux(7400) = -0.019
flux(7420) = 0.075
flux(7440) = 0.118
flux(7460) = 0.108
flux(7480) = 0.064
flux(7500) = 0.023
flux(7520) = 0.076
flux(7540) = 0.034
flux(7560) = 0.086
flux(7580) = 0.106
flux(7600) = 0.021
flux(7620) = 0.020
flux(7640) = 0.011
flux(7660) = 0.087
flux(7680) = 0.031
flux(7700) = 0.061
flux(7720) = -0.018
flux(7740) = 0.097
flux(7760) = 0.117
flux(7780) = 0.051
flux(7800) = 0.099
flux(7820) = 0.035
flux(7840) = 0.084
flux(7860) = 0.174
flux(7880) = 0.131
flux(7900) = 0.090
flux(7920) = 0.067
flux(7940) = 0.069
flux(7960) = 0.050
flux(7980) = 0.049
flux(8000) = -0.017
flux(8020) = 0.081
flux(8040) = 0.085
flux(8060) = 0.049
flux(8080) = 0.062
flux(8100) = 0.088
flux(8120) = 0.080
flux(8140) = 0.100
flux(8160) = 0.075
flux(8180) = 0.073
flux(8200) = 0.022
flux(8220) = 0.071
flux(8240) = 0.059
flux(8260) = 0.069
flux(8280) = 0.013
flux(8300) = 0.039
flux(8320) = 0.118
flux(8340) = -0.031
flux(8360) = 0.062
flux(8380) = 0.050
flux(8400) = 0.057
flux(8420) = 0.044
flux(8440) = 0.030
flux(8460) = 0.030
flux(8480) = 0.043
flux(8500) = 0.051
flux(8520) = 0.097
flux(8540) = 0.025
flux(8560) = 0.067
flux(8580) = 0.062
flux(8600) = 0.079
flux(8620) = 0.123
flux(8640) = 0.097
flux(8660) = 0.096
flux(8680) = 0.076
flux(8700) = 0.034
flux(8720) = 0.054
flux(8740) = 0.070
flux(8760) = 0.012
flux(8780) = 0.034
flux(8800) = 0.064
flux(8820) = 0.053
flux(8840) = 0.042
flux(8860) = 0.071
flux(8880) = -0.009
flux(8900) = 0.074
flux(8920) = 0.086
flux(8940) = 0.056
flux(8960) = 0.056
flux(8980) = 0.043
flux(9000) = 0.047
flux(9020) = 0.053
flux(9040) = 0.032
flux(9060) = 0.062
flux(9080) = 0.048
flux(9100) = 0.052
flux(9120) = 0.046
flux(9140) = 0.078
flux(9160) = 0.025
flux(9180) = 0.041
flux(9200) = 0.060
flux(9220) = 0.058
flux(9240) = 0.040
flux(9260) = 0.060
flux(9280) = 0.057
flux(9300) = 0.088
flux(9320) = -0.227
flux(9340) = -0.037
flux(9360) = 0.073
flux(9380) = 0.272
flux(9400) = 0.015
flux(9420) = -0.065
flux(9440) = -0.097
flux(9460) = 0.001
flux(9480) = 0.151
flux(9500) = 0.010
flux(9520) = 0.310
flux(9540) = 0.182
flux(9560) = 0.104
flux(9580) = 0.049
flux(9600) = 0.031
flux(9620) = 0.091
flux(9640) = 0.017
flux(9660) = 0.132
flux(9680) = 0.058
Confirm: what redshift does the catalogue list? 1.56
